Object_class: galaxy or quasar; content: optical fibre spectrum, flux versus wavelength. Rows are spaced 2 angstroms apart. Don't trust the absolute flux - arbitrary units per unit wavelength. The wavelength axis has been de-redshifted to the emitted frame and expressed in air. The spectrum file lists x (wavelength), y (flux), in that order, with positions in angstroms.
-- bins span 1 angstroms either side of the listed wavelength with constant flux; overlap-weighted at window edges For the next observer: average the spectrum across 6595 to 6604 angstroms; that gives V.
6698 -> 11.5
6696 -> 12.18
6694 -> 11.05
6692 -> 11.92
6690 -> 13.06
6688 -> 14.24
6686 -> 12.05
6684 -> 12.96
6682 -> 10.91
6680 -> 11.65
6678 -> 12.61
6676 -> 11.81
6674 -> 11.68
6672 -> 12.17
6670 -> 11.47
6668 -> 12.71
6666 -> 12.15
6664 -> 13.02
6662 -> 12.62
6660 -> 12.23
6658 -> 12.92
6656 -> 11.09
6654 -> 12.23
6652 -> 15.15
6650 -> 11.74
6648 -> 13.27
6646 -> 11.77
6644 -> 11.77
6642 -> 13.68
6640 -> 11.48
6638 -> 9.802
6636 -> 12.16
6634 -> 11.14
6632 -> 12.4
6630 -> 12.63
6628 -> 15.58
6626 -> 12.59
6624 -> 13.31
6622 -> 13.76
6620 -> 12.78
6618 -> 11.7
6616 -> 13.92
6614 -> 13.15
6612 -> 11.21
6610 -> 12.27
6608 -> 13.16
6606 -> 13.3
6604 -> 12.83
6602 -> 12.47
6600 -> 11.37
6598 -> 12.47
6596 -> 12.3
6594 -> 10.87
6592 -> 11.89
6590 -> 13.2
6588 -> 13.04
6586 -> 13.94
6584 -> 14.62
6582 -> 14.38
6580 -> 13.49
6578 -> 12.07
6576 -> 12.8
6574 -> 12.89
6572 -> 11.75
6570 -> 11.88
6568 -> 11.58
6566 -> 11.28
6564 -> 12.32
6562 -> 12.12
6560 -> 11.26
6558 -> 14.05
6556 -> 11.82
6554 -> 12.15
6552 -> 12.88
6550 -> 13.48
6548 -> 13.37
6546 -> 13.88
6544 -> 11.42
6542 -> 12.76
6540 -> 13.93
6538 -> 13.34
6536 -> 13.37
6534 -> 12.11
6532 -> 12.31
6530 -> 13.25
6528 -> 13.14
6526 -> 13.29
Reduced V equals 12.2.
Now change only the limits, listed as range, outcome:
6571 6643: 12.7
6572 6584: 13.1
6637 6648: 11.8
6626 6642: 12.3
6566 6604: 12.6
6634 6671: 12.3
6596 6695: 12.4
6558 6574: 12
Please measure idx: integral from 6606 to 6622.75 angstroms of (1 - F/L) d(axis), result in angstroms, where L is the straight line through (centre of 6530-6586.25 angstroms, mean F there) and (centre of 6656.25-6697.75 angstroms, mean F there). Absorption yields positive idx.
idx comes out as -0.3 angstroms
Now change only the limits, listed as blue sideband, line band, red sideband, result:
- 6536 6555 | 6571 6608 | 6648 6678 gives 0.1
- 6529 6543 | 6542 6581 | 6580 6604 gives 1.4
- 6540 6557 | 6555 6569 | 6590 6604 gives 0.6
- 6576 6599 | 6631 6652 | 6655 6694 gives 0.7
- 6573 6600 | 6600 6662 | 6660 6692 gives 0.2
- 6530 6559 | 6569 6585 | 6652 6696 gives -0.3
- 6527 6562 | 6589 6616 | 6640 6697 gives 0.4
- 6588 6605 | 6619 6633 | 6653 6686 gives -1.3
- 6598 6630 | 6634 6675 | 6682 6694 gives 1.5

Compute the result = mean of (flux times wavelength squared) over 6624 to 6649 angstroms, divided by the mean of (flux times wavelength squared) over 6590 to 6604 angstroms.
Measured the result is 1.04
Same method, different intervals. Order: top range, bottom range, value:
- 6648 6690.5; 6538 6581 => 1.02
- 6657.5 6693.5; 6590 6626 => 1.00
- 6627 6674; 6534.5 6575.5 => 1.01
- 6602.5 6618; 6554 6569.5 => 1.07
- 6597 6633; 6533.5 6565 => 1.02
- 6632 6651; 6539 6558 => 0.95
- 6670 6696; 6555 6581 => 1.03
